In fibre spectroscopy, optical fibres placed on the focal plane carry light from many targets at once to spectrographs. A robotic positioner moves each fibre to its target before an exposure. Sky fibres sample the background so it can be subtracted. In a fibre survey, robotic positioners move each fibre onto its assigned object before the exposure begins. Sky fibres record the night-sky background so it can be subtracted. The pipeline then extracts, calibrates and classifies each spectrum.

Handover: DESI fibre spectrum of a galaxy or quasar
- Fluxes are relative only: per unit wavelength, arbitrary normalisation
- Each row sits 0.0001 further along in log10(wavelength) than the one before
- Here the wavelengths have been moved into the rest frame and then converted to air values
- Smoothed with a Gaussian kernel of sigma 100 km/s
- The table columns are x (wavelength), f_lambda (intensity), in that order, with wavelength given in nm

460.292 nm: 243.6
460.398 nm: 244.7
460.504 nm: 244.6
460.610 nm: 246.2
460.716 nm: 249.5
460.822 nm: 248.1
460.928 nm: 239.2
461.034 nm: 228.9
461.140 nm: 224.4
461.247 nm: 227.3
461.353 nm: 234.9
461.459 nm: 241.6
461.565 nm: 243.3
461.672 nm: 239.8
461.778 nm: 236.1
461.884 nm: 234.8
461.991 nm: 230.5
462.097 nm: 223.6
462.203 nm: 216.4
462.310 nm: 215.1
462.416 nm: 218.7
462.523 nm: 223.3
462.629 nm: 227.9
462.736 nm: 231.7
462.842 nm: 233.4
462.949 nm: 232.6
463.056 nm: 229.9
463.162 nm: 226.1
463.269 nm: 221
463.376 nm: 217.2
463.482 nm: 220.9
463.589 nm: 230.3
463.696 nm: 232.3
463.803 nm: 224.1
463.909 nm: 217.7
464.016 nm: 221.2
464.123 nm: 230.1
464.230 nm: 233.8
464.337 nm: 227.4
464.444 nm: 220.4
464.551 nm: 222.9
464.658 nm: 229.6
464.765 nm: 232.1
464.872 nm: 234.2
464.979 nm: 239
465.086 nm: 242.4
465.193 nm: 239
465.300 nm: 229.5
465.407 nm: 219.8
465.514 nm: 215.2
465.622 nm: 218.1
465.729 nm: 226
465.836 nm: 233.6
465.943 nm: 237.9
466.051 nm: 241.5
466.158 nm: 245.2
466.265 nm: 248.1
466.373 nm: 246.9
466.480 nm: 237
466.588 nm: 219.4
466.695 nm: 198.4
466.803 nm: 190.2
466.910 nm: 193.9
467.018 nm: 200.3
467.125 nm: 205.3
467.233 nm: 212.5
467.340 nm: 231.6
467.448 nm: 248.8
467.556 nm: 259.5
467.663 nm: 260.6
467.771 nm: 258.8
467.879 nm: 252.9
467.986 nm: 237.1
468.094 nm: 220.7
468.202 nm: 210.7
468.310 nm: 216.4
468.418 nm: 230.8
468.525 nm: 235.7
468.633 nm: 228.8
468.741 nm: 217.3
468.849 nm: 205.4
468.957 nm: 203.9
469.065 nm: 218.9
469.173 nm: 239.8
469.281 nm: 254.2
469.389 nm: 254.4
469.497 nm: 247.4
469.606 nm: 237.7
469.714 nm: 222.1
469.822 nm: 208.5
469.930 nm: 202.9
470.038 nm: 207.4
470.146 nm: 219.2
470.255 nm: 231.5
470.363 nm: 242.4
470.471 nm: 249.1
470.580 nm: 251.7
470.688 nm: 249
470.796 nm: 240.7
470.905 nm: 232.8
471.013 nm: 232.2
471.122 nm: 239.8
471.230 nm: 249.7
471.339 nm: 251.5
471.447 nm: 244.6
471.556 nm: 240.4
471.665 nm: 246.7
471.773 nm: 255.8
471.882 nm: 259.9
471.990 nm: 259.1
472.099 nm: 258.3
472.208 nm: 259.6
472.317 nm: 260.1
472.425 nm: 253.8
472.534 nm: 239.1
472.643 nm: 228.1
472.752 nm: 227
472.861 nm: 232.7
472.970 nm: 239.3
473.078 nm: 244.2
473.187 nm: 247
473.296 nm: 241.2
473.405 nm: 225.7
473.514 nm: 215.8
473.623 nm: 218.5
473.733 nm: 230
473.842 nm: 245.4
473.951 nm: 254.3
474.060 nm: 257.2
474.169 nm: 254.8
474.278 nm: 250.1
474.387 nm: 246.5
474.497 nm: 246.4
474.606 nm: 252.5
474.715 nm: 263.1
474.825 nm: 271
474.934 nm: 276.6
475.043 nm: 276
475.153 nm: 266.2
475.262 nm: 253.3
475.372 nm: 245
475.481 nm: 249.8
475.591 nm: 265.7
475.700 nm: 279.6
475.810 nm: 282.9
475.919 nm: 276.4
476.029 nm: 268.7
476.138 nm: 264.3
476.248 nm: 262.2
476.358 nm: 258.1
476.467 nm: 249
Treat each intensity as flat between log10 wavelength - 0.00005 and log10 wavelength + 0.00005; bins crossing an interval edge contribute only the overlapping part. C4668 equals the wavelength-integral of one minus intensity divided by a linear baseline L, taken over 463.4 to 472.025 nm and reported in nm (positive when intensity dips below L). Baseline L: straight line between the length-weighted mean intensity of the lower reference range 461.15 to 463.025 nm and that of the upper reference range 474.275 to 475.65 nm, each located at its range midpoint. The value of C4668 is 0.394 nm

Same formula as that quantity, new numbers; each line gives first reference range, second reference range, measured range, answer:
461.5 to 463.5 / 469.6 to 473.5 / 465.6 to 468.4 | 0.05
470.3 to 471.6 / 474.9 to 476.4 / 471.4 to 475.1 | 0.10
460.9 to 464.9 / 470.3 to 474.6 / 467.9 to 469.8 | 0.08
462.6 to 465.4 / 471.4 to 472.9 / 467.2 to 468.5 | 0.00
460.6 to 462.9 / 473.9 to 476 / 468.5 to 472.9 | 0.25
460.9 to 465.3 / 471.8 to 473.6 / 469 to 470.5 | 0.05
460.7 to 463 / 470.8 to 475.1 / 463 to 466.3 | 0.09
